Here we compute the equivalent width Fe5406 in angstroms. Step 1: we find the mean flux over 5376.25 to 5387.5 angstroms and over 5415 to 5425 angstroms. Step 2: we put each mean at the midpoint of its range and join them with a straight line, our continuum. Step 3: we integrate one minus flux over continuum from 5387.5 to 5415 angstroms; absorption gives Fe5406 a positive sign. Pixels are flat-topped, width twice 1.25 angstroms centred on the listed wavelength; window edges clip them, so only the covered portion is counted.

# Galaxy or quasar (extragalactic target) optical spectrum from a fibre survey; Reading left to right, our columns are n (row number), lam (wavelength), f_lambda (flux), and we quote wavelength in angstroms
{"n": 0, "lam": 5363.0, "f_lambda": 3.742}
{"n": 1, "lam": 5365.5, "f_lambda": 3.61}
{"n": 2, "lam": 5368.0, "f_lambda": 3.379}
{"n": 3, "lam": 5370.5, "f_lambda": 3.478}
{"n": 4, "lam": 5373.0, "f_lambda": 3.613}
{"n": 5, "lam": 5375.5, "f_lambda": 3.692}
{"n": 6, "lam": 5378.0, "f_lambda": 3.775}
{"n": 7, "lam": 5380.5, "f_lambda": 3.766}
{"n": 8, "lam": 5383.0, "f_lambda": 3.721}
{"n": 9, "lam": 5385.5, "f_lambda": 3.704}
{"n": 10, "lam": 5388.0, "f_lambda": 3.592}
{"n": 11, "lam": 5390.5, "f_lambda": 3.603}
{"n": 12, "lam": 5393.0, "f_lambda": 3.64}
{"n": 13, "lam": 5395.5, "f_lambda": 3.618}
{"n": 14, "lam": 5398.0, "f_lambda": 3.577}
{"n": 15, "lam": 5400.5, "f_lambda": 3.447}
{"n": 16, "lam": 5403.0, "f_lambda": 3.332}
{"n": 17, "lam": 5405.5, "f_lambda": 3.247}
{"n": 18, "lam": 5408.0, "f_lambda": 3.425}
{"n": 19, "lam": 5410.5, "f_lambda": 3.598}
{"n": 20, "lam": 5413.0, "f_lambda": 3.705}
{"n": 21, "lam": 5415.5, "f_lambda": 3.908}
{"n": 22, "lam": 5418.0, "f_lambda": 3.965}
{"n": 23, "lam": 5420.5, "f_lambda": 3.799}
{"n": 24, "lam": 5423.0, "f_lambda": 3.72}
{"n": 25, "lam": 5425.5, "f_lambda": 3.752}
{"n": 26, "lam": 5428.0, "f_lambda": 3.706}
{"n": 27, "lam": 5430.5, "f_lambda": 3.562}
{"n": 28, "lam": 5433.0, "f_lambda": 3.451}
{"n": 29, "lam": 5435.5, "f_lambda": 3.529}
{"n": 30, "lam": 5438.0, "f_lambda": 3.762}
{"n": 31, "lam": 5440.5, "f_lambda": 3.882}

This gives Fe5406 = 1.8 angstroms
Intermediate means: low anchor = 3.73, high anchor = 3.84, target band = 3.53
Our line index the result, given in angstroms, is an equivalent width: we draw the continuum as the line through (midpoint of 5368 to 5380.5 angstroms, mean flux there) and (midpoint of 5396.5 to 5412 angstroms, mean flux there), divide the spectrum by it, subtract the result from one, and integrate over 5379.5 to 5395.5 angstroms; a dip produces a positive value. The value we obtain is -0.54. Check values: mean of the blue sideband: 3.63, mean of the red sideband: 3.44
